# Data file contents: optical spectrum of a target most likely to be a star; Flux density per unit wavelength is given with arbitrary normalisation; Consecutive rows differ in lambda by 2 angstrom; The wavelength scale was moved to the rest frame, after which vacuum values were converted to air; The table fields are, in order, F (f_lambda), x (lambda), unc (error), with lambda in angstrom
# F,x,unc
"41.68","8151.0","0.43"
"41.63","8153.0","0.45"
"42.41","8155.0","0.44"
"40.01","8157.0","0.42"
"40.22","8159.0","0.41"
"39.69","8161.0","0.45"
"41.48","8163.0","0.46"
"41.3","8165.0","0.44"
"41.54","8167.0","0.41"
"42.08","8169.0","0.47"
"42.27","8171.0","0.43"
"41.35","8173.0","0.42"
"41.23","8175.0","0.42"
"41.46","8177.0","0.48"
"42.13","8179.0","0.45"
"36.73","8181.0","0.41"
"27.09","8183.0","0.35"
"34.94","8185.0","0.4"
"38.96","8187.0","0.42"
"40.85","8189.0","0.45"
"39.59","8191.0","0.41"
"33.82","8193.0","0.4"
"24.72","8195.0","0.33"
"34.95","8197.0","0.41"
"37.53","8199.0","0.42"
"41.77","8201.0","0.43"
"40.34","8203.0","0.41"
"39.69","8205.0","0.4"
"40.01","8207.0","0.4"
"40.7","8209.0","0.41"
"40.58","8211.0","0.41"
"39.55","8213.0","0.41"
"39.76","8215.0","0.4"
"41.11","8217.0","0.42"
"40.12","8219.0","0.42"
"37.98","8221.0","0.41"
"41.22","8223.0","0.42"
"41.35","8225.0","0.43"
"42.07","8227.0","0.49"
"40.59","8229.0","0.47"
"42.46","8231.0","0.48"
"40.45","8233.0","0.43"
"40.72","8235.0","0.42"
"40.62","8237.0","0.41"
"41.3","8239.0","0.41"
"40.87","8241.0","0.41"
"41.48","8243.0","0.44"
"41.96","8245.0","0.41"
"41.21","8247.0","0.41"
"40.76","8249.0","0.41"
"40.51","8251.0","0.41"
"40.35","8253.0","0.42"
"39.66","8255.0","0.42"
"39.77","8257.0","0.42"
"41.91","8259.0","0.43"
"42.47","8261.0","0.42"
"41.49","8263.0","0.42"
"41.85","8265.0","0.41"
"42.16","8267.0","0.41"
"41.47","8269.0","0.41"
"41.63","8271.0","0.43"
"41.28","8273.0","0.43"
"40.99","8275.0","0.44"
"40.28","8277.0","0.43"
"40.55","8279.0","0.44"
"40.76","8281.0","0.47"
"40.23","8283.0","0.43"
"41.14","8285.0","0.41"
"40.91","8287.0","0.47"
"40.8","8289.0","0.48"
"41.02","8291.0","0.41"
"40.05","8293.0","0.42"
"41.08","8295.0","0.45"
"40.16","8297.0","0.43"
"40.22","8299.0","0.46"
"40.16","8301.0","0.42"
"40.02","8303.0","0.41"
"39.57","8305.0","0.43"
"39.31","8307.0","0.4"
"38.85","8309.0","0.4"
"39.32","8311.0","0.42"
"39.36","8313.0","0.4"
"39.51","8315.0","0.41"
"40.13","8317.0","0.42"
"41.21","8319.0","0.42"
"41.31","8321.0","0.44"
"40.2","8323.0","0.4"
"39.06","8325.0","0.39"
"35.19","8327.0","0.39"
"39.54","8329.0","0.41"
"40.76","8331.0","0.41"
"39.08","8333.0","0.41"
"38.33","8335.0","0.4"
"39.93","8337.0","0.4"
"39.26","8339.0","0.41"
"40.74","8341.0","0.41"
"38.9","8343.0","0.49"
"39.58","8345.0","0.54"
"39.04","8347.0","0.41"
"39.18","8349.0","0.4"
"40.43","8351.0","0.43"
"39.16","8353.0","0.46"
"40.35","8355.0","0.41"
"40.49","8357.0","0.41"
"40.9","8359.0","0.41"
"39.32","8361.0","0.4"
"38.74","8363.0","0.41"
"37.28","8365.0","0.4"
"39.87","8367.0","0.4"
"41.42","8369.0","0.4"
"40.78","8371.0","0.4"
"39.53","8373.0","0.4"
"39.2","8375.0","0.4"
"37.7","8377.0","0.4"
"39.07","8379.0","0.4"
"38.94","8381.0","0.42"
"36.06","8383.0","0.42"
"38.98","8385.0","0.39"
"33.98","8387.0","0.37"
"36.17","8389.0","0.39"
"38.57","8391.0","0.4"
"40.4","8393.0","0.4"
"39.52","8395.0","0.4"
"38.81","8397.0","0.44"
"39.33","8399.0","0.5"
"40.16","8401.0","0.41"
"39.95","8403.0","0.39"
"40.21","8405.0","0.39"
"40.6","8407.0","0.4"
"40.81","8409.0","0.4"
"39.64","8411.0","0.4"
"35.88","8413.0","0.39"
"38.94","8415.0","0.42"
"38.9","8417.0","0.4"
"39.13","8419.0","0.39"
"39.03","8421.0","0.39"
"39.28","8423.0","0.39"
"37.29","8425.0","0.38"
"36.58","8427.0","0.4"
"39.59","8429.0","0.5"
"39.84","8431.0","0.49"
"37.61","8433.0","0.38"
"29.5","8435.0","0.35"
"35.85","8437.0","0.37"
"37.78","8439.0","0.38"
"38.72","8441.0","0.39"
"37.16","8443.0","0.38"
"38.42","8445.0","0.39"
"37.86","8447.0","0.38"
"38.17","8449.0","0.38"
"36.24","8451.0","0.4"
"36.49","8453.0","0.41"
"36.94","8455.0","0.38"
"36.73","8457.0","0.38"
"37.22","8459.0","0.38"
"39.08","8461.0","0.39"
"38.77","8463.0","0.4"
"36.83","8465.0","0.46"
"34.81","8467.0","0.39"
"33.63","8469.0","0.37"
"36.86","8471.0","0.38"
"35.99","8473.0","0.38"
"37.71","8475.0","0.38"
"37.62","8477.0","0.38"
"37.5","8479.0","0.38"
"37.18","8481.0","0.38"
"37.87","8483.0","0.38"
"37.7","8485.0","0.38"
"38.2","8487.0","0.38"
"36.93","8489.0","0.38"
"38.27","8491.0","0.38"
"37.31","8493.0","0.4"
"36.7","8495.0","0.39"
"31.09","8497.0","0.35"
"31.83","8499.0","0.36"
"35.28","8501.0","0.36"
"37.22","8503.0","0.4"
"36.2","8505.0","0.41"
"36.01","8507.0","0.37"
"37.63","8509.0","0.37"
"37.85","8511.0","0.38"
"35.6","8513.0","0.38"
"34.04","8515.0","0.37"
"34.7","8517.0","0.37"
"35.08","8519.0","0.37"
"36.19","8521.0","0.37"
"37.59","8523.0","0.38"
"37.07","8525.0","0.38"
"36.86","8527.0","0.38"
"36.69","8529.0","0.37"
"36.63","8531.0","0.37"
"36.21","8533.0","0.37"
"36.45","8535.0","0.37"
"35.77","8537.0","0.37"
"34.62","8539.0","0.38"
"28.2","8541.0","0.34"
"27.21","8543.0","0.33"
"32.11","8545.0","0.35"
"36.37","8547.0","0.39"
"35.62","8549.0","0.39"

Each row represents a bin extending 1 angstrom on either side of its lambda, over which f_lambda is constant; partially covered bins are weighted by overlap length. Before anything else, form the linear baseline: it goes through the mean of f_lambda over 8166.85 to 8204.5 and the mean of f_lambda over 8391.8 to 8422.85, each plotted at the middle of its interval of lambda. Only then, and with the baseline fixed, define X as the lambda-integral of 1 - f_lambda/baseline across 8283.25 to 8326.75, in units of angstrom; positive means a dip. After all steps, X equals -1.5 angstrom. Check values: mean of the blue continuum 38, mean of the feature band 40.1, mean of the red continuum 39.4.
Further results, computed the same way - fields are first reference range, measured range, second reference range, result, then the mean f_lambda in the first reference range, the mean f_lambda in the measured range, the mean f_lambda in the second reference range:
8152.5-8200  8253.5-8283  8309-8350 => -1.49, 38.6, 41.1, 39.5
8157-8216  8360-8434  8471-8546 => -4.02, 38.9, 38.8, 35.8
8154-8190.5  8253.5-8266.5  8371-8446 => -0.65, 39.8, 41.2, 38.3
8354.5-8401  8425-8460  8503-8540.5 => 0.52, 38.9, 37.1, 36.1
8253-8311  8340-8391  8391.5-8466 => 0.32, 40.7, 39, 38.2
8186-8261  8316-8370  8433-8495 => -1.70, 39.8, 39.6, 37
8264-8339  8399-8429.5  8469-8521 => -0.93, 40.2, 39.1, 36.3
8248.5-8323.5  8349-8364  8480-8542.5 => -0.28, 40.6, 39.9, 35.9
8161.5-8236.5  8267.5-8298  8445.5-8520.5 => -1.86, 39.3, 40.8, 36.5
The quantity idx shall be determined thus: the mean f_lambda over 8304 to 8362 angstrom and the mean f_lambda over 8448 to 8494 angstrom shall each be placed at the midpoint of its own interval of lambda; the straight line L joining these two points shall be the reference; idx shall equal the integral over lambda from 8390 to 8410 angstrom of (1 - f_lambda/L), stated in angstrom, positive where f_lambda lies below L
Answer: -0.8 angstrom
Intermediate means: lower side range 39.6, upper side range 37.1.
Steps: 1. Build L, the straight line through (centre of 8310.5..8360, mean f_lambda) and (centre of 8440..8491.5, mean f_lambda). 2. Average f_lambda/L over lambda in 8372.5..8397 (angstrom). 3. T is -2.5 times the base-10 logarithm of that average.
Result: 0.02 mag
